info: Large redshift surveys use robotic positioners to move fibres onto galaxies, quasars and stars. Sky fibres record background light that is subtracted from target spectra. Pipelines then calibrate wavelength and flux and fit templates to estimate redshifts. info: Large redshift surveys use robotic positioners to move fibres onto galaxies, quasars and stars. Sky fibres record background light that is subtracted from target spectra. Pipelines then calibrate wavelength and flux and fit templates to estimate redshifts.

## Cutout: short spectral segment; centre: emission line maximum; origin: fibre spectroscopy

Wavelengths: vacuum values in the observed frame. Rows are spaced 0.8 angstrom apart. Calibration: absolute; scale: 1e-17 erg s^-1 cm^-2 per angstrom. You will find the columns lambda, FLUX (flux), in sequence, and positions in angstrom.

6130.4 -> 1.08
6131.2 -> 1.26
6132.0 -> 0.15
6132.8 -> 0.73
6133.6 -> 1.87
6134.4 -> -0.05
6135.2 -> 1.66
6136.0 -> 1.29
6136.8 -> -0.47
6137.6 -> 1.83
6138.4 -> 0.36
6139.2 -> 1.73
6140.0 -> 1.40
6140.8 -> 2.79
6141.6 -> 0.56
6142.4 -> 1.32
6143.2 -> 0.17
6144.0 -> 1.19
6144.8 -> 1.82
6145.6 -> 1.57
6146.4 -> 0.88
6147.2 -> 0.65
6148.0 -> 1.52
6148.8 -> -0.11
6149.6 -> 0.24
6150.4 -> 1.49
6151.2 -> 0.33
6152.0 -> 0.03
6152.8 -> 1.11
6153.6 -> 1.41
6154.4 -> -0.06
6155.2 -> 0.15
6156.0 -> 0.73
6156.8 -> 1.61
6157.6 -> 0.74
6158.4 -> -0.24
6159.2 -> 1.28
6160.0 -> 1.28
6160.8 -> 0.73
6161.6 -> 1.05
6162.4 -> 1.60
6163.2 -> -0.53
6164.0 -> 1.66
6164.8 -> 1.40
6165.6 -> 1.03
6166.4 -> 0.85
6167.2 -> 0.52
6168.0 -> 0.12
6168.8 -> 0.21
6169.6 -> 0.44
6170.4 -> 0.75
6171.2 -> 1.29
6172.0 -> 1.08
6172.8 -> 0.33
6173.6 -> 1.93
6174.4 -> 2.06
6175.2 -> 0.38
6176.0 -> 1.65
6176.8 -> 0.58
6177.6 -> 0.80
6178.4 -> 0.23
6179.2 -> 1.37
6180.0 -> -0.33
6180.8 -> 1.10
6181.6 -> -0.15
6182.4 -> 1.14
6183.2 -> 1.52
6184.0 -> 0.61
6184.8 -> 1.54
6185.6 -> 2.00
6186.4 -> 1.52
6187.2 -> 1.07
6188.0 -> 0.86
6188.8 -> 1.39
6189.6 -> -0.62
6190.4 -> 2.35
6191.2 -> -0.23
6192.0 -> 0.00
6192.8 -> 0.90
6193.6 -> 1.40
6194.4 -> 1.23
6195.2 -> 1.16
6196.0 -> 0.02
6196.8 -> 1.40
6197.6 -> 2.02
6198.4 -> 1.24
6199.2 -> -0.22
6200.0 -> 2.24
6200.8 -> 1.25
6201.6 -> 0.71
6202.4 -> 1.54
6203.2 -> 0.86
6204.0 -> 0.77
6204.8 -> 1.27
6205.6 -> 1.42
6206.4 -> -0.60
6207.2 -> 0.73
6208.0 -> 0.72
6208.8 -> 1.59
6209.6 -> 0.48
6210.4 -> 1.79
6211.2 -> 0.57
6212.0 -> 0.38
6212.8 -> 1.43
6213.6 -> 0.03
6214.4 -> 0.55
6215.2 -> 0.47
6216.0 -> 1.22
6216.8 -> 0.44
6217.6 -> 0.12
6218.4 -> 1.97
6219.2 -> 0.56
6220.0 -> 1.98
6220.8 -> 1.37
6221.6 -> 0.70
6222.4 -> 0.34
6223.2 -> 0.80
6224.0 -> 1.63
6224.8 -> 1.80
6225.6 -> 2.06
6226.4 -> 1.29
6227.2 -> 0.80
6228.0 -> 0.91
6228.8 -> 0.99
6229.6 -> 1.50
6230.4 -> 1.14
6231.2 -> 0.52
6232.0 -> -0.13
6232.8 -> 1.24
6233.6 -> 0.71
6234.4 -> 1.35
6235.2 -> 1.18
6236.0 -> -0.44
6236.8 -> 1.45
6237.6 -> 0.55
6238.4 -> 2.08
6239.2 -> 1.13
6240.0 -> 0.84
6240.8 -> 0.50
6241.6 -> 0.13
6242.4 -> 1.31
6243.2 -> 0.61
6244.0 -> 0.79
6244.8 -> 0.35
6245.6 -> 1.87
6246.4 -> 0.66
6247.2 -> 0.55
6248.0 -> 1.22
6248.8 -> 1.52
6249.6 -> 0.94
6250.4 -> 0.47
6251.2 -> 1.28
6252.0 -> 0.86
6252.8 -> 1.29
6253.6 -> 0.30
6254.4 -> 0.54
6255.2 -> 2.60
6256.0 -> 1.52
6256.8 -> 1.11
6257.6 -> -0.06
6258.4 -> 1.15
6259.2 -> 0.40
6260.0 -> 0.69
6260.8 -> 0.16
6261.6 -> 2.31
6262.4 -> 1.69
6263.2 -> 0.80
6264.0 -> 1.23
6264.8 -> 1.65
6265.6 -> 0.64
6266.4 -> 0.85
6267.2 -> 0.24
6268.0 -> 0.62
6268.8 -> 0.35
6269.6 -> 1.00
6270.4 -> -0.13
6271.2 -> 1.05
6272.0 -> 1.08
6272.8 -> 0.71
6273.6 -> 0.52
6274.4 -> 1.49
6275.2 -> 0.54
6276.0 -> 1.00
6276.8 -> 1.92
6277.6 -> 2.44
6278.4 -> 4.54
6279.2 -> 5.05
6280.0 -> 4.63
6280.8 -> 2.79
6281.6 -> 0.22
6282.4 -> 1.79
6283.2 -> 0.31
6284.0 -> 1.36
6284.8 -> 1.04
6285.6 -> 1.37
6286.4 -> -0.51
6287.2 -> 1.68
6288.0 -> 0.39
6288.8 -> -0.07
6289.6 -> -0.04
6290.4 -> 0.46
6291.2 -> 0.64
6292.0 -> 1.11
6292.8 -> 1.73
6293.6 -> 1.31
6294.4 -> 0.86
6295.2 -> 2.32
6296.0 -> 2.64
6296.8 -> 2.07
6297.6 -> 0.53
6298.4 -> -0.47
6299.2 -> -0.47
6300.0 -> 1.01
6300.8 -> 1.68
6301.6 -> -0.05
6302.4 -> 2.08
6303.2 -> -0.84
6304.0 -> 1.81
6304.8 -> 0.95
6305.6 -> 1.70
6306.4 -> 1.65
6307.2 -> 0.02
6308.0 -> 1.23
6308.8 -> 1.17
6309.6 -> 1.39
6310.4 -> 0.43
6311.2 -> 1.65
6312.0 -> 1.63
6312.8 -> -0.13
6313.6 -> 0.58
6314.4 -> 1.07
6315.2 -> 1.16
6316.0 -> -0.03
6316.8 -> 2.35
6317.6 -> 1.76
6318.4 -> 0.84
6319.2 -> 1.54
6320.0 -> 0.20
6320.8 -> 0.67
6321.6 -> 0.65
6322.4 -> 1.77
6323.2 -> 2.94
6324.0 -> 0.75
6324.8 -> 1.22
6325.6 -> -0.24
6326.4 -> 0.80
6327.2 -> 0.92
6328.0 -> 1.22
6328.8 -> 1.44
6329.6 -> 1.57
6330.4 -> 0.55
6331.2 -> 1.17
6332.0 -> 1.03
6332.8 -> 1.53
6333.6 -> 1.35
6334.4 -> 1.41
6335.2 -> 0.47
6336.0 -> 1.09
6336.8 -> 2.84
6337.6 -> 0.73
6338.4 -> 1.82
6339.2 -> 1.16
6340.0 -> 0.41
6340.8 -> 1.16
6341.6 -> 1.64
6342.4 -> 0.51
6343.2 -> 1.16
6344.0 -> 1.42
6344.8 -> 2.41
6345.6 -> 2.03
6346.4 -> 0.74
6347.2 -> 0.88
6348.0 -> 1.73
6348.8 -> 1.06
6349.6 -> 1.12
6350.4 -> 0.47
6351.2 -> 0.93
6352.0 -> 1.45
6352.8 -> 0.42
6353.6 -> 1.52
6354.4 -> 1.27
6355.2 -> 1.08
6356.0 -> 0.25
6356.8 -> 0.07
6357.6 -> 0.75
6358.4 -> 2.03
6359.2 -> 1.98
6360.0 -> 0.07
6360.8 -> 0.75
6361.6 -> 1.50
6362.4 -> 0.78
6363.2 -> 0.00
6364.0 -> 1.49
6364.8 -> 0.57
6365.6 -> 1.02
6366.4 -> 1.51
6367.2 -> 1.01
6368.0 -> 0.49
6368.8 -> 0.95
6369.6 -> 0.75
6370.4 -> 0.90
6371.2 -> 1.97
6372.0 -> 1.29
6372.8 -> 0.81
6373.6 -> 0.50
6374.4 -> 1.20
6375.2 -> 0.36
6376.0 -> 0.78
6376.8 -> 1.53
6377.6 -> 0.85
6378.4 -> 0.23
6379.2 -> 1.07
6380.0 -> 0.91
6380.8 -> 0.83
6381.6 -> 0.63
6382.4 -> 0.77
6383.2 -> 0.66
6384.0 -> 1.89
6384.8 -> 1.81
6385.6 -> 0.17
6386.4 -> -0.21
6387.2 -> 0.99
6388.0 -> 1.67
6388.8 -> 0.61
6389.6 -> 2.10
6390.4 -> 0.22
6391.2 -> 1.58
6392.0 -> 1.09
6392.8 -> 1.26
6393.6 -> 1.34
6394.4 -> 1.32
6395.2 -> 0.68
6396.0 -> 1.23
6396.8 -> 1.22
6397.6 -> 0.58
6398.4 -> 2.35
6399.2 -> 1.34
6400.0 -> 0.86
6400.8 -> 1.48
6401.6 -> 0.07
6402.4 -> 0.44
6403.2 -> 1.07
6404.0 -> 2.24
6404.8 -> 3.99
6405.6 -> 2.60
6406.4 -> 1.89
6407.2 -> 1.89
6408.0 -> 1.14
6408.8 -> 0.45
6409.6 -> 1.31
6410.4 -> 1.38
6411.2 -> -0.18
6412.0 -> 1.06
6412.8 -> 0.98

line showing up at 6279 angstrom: Hbeta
